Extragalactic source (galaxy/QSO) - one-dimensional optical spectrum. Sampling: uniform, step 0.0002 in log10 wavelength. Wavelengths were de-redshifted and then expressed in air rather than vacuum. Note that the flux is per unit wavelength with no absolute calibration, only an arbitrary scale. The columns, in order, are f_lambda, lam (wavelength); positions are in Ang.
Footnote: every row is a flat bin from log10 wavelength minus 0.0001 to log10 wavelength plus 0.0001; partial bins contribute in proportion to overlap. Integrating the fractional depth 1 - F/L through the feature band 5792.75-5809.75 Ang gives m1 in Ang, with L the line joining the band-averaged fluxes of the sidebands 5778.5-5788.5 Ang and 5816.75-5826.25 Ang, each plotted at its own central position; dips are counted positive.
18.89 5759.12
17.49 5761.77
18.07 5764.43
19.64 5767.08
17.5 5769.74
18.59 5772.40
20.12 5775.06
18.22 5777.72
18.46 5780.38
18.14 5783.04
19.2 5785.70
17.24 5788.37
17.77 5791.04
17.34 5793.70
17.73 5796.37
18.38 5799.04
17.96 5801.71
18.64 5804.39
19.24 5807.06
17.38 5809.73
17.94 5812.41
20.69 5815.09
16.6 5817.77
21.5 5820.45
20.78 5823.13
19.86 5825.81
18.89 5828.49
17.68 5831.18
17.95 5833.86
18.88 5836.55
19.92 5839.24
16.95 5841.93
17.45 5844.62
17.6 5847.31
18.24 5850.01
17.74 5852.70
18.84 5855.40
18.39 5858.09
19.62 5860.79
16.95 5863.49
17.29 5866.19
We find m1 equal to 0.8 Ang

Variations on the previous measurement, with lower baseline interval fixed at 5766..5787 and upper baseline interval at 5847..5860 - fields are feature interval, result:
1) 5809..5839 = -0.89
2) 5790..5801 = 0.47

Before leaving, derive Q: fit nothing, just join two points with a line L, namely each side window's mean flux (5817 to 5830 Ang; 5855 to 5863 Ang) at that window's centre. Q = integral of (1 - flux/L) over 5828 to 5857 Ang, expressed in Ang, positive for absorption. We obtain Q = 1.50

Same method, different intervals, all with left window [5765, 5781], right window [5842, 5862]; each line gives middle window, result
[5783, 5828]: -0.3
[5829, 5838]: 0.0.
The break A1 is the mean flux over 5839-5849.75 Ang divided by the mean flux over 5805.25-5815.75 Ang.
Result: 1.0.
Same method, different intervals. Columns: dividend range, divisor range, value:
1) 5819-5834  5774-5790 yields 1.06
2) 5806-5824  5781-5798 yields 1.07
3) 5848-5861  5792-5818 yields 1.01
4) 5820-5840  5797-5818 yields 1.05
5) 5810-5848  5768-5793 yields 1.02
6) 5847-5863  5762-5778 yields 0.99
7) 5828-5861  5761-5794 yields 1.00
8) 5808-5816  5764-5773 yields 1.01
